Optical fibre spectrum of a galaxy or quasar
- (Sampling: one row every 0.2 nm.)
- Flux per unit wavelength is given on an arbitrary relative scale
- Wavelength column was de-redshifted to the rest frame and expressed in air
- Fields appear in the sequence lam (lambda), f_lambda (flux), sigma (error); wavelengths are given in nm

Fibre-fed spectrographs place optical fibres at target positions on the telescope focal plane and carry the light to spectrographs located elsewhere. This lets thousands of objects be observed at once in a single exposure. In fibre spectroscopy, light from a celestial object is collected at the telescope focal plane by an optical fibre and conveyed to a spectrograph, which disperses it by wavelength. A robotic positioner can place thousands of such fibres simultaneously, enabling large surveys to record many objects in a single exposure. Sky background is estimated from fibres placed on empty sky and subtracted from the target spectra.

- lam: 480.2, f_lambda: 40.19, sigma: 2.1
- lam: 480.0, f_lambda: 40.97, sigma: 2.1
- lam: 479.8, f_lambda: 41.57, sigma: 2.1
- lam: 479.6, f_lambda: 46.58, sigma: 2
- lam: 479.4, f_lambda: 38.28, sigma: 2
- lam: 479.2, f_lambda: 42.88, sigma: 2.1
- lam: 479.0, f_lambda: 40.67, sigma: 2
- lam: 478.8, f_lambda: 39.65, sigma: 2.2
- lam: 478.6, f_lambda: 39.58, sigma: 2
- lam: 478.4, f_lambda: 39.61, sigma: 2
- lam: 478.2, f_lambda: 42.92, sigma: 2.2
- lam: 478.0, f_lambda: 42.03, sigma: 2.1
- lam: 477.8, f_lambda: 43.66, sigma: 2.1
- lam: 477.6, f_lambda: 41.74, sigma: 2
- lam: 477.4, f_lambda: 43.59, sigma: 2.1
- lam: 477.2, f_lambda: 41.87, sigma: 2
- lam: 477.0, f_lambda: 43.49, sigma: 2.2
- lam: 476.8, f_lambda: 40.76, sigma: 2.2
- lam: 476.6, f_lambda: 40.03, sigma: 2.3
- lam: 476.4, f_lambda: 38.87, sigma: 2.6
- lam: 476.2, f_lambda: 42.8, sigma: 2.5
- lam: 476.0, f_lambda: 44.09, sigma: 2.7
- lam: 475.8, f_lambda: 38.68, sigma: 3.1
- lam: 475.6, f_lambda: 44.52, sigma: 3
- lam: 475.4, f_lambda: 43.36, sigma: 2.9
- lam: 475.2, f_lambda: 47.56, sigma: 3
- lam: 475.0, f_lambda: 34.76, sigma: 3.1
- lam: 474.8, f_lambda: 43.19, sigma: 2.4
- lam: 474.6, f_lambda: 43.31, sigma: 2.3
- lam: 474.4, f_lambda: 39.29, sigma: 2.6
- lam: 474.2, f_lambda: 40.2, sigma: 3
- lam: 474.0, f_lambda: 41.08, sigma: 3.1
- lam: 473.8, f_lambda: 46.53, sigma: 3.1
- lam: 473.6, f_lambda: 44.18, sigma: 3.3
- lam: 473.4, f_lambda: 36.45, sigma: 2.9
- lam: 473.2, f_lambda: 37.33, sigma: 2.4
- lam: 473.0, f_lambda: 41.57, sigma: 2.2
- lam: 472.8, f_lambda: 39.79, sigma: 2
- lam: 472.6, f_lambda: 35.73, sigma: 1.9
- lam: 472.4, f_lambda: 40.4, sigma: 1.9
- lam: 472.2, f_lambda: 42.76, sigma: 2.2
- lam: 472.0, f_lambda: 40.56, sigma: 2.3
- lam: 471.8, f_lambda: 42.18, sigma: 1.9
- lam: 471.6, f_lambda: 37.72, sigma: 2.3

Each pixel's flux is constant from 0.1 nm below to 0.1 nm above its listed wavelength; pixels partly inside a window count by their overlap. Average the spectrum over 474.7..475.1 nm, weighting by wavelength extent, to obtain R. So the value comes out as 39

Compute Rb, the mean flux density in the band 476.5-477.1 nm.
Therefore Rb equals 41.4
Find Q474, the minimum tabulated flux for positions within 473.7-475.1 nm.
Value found 34.76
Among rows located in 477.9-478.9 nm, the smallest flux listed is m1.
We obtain 39.58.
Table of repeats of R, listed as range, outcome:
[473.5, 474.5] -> 42.3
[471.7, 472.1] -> 41.4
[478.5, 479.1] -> 40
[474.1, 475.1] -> 40.1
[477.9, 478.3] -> 42.5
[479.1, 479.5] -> 40.6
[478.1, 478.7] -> 40.7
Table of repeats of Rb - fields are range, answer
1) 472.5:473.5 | 38.2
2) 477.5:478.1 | 42.5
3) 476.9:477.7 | 42.7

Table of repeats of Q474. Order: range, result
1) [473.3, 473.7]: 36.45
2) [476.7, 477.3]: 40.76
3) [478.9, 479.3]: 40.67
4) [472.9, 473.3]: 37.33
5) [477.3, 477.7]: 41.74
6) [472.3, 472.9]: 35.73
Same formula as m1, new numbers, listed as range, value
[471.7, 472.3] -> 40.56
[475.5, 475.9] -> 38.68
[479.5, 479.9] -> 41.57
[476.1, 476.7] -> 38.87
